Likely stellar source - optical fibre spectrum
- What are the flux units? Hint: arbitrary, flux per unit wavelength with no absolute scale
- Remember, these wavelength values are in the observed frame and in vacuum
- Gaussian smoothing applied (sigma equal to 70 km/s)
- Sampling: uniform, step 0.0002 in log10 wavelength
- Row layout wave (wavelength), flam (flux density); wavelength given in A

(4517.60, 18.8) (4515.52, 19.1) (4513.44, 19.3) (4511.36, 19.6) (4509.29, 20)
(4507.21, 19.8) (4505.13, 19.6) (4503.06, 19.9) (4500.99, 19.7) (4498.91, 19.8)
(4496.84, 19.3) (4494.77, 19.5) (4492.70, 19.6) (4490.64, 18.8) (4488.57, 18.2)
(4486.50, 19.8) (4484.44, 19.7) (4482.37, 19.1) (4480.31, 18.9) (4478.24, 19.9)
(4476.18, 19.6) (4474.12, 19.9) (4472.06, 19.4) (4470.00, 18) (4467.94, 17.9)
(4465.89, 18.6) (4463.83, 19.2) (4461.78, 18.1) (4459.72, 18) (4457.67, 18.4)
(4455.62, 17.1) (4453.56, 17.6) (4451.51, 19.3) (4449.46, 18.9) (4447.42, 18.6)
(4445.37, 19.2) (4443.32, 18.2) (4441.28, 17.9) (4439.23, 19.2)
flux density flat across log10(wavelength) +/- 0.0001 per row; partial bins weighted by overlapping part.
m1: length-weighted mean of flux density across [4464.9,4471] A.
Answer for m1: 18.2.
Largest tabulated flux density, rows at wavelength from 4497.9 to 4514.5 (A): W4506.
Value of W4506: 20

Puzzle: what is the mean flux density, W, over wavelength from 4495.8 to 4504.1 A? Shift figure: 19.7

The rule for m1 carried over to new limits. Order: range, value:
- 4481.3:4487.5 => 19.5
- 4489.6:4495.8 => 19.3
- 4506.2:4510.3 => 19.9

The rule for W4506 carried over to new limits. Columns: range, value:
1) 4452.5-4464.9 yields 19.2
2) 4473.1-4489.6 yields 19.9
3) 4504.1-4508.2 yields 19.8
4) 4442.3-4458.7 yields 19.3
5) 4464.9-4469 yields 18.6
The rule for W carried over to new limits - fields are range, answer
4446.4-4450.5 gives 18.8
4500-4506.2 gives 19.7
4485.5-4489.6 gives 19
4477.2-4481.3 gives 19.4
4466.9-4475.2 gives 18.8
